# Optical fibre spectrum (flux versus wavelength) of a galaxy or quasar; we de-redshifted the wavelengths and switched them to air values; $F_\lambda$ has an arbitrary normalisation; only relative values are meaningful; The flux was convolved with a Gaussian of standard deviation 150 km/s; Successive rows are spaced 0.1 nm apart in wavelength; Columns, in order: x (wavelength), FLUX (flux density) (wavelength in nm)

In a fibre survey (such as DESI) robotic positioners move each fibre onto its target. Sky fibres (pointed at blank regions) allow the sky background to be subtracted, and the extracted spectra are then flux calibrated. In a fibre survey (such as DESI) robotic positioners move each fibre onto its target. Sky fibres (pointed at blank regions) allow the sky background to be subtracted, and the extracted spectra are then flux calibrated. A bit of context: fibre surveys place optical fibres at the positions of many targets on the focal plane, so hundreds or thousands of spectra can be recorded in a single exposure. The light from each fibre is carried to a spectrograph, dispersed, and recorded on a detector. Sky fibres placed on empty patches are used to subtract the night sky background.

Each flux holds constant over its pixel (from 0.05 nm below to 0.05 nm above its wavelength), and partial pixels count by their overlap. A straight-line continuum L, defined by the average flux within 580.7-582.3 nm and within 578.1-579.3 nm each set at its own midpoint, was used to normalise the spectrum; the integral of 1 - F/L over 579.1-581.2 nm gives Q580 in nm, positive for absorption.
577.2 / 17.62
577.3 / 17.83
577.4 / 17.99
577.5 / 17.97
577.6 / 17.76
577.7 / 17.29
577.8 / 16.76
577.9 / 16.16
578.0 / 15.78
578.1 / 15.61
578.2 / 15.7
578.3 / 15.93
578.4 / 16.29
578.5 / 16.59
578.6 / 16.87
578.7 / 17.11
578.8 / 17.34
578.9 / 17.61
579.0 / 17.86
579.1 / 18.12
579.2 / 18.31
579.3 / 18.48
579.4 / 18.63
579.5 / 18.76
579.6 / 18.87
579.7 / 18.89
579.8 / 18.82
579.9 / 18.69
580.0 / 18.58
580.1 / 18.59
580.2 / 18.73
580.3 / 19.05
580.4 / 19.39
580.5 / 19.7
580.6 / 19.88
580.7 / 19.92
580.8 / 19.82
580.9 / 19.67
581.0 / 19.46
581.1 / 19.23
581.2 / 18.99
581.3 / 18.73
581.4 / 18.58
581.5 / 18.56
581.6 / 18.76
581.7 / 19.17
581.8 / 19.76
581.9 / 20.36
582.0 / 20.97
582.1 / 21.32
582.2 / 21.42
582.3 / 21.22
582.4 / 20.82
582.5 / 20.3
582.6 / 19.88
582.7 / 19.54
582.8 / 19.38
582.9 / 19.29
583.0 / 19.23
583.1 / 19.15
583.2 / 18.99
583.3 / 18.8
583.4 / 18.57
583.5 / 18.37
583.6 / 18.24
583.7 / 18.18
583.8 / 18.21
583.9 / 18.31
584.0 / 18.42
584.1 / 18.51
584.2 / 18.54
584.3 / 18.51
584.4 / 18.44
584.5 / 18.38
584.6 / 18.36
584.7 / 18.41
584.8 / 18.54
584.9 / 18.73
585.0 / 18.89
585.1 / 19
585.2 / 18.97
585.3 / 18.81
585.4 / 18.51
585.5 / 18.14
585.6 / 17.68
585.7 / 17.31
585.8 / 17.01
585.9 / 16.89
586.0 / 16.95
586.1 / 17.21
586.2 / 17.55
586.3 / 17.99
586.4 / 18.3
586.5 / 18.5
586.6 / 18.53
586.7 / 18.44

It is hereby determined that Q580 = -0.07 nm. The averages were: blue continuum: 17.1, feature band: 19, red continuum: 19.7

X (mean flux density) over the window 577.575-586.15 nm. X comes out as 18.5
